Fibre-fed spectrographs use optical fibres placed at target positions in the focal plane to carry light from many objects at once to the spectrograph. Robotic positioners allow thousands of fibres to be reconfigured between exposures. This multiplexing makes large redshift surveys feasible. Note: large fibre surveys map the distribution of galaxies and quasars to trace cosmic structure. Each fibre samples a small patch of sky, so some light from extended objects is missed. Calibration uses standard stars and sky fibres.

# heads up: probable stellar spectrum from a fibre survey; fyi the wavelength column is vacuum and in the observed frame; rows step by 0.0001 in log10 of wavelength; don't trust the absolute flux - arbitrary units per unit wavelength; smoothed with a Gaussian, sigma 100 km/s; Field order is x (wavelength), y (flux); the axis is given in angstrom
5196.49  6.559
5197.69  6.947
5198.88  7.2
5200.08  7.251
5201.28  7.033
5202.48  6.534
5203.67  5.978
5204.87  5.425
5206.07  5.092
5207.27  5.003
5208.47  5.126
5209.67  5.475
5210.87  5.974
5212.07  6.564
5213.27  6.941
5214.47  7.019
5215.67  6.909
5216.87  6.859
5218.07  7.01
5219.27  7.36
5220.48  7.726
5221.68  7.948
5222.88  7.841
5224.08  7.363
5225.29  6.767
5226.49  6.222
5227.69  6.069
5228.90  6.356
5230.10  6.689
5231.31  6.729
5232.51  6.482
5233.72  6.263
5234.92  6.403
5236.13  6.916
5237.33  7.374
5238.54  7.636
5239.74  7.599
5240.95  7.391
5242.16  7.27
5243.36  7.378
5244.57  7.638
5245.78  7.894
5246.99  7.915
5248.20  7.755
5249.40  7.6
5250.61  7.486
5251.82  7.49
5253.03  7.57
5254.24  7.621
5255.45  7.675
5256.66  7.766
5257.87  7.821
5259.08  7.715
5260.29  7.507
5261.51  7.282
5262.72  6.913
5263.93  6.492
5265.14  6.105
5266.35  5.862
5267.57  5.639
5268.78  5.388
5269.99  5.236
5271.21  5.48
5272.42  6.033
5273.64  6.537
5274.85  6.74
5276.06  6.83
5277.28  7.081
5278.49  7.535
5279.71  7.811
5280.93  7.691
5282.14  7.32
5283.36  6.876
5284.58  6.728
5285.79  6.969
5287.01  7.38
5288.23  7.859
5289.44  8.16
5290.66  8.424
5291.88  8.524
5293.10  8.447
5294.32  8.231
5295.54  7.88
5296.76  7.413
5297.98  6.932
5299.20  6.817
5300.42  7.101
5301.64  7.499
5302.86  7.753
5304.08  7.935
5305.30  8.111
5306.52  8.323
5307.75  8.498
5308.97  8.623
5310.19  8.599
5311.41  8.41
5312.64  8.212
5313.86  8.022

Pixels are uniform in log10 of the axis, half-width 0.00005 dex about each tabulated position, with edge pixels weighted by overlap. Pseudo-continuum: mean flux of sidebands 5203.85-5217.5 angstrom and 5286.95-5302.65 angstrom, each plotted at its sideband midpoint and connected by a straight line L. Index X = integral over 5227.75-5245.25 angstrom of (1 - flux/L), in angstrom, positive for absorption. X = -1.1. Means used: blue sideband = 6.04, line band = 6.98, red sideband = 7.76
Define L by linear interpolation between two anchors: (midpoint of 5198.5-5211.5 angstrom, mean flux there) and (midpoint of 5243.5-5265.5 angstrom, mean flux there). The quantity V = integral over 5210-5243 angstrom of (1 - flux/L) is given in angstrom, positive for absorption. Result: -1.6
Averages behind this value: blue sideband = 5.99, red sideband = 7.47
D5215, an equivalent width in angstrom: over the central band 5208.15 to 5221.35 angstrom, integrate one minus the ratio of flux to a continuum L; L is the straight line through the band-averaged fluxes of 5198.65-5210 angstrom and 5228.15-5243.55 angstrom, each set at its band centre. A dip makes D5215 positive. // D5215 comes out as -0.80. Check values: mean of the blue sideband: 5.98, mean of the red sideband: 6.94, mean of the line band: 6.69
